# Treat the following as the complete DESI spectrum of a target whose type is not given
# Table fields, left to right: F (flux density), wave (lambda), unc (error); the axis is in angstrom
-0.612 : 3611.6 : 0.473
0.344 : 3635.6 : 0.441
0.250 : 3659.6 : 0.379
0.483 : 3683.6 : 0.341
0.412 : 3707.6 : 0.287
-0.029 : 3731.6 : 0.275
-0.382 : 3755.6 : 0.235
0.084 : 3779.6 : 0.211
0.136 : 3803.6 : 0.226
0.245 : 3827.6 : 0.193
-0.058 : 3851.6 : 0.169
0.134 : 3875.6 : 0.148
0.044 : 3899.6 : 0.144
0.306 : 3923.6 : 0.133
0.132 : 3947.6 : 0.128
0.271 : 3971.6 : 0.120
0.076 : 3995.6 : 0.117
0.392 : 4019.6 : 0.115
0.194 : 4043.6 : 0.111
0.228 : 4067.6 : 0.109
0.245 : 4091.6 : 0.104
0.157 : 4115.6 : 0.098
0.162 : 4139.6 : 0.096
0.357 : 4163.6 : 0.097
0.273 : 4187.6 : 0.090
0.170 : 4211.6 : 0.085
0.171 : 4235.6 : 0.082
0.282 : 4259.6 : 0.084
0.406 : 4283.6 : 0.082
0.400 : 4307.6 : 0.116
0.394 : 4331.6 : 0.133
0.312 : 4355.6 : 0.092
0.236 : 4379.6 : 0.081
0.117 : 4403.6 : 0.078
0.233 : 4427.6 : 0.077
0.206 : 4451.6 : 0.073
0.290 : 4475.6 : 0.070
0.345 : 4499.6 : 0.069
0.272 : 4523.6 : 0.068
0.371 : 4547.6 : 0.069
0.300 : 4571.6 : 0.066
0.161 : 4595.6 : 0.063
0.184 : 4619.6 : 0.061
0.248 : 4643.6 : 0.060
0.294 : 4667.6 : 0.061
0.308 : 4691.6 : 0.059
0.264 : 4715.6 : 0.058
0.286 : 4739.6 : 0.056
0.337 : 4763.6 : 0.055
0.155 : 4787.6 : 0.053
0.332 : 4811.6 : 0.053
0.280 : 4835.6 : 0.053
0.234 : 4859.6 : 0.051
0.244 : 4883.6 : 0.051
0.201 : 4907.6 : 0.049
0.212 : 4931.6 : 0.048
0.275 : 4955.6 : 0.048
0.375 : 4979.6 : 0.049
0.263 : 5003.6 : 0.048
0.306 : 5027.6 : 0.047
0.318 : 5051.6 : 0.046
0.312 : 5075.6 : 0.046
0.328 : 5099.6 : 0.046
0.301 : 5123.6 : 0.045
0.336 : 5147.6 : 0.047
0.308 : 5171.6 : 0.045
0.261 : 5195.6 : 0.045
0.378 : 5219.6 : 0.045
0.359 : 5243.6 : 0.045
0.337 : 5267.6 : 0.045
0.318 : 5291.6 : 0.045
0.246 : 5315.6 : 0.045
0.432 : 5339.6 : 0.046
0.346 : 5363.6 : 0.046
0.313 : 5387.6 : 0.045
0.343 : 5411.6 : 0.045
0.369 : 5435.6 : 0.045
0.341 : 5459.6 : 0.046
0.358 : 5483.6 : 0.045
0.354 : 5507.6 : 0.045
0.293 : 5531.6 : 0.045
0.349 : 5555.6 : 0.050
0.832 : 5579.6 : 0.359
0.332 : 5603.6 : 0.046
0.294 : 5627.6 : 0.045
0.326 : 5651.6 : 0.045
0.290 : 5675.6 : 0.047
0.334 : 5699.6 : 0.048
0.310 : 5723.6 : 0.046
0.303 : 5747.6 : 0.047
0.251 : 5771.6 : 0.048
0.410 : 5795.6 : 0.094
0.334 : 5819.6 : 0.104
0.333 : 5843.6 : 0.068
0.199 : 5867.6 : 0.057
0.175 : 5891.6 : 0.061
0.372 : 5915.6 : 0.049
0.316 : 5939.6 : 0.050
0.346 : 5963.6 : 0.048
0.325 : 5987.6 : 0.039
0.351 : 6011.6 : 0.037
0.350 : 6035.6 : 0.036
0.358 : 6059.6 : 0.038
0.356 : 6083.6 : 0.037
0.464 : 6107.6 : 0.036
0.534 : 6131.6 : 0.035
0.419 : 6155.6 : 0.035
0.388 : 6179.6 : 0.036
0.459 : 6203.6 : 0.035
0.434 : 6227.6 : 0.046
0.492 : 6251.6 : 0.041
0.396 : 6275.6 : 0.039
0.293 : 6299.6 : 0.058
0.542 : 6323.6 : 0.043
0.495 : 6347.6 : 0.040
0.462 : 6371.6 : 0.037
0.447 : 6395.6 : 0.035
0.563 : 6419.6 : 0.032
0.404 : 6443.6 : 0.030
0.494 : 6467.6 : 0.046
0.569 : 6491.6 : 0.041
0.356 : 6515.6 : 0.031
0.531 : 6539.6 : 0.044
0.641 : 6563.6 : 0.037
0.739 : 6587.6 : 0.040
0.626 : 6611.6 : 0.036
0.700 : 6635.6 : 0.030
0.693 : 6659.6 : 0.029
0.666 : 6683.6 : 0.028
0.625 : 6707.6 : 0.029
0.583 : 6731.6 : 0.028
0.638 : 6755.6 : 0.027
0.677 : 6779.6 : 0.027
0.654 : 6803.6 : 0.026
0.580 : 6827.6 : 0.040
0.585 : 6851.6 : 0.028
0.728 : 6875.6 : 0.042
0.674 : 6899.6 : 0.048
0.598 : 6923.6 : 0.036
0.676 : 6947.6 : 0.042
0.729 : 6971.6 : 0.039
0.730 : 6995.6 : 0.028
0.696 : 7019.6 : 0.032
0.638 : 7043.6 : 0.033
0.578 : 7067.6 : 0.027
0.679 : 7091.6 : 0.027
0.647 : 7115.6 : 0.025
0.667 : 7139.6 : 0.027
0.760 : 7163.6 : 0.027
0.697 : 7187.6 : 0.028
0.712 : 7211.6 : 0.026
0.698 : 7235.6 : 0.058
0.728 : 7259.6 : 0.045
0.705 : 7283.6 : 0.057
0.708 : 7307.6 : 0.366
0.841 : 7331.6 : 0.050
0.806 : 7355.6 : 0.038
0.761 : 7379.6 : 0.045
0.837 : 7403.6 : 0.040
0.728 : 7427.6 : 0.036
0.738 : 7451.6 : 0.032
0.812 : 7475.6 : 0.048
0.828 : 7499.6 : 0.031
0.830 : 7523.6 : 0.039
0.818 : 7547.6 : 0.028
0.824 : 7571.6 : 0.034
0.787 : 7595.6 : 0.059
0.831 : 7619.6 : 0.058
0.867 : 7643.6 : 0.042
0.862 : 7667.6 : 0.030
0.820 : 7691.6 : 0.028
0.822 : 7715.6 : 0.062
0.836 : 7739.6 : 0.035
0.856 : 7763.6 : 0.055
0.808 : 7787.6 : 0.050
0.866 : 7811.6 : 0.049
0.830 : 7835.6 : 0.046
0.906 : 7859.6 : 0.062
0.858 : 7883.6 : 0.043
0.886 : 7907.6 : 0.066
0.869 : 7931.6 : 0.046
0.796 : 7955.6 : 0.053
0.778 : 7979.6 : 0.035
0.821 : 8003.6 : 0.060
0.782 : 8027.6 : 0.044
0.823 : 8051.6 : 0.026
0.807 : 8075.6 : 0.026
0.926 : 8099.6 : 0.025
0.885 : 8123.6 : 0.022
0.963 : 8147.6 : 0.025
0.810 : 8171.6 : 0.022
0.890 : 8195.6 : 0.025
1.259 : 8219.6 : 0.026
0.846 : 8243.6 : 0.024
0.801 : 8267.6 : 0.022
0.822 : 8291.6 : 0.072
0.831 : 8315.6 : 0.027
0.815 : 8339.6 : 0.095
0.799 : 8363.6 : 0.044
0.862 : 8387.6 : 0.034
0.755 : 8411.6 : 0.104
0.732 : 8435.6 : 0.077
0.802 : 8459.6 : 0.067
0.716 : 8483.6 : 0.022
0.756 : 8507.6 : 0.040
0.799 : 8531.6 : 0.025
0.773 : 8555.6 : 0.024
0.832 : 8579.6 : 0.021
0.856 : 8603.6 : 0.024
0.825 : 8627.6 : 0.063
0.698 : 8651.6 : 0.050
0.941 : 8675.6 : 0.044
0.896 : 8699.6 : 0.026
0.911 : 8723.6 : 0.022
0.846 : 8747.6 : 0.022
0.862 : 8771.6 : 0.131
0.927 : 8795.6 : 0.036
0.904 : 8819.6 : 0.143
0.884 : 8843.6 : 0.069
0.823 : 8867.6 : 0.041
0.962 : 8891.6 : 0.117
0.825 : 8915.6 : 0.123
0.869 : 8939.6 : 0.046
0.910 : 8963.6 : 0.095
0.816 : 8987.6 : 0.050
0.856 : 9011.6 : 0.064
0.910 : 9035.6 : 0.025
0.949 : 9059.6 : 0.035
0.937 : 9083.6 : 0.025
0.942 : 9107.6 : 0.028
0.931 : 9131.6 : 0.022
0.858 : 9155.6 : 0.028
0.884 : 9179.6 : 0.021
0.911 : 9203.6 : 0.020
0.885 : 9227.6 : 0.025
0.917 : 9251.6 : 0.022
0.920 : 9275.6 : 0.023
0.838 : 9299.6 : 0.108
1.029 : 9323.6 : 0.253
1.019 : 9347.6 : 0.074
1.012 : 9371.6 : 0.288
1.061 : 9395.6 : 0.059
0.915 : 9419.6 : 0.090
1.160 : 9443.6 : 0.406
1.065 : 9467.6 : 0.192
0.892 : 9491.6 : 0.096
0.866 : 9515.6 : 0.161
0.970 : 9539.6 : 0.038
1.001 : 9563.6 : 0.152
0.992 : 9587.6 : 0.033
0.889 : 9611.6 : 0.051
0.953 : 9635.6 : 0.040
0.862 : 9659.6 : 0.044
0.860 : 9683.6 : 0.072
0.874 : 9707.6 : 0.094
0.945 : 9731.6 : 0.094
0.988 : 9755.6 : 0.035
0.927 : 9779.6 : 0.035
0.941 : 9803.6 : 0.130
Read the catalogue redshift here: 0.64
